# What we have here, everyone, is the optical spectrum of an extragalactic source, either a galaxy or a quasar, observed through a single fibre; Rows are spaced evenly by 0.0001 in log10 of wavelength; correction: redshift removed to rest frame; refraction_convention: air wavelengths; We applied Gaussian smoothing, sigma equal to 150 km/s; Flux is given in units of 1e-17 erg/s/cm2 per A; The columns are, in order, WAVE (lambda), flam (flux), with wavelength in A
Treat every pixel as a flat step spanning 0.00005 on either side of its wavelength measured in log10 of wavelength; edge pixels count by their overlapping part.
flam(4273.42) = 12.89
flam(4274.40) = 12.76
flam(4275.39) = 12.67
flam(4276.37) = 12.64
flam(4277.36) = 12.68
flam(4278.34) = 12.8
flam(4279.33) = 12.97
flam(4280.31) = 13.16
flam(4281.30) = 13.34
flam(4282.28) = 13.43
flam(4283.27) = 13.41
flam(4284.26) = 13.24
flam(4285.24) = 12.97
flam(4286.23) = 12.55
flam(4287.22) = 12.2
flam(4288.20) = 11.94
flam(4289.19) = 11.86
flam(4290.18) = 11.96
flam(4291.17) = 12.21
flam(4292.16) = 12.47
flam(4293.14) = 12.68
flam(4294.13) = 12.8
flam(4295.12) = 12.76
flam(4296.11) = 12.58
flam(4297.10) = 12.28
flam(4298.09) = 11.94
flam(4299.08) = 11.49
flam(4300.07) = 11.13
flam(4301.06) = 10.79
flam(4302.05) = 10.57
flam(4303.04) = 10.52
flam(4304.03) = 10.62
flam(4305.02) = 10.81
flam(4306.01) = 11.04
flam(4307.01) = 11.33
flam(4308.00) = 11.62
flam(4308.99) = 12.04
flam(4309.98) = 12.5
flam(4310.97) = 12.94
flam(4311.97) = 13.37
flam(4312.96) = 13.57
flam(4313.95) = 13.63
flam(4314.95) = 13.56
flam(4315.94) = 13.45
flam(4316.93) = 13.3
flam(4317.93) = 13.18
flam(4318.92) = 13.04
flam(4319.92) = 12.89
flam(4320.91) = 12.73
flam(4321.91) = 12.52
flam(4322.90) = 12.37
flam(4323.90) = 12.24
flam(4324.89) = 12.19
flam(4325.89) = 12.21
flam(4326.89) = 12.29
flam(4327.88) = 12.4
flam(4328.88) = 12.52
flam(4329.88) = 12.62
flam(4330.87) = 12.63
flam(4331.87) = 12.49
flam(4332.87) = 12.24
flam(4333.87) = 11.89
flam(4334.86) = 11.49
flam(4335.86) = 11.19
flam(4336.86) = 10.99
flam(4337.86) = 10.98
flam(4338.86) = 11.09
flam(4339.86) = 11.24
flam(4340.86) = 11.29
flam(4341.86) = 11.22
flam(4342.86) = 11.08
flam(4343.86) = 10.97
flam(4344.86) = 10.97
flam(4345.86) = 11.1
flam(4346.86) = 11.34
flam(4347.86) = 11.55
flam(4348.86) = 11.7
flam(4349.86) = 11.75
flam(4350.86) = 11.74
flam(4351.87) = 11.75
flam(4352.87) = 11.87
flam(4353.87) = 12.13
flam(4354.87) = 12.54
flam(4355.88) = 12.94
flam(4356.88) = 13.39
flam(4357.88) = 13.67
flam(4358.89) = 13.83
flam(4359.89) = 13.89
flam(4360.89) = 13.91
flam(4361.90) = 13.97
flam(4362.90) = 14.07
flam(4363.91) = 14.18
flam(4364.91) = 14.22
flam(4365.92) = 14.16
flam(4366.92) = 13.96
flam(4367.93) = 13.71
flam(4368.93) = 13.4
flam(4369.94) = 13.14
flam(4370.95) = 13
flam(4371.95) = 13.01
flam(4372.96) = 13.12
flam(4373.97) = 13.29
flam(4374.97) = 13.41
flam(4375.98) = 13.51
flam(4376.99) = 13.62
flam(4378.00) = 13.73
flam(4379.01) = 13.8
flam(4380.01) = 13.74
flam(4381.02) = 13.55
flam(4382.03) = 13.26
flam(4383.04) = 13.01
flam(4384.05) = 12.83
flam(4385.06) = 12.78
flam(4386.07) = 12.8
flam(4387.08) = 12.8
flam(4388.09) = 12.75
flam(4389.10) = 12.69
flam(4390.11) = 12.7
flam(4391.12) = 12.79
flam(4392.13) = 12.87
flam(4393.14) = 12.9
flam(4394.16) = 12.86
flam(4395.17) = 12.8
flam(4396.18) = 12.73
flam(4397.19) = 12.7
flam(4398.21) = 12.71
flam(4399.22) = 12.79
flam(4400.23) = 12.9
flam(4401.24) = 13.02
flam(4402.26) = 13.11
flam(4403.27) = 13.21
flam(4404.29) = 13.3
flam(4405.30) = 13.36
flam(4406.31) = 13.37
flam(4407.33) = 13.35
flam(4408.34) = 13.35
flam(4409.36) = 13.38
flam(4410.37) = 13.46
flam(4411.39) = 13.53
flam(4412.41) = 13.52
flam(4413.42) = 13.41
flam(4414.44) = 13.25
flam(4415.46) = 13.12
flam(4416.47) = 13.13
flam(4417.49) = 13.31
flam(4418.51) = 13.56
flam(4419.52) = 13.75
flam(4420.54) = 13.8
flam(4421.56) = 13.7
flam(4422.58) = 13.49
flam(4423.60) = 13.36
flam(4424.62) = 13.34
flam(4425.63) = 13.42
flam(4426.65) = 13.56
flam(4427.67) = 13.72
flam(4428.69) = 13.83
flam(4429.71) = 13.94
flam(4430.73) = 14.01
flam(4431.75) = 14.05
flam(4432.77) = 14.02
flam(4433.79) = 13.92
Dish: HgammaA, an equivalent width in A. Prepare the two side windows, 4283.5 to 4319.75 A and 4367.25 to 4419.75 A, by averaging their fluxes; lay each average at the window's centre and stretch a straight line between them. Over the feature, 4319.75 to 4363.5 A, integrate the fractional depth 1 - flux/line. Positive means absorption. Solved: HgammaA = 1.7 A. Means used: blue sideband 12.3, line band 12.2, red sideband 13.2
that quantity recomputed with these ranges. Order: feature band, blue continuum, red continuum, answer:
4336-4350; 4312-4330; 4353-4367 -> 2.2 A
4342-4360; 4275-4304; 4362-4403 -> 1.2 A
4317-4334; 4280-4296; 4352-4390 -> 0.6 A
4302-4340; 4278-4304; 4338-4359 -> -0.5 A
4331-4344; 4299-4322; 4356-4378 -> 1.4 A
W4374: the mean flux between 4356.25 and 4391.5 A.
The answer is 13.4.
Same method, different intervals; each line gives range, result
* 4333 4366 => 12.2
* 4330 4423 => 12.8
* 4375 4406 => 13.1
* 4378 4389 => 13.1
